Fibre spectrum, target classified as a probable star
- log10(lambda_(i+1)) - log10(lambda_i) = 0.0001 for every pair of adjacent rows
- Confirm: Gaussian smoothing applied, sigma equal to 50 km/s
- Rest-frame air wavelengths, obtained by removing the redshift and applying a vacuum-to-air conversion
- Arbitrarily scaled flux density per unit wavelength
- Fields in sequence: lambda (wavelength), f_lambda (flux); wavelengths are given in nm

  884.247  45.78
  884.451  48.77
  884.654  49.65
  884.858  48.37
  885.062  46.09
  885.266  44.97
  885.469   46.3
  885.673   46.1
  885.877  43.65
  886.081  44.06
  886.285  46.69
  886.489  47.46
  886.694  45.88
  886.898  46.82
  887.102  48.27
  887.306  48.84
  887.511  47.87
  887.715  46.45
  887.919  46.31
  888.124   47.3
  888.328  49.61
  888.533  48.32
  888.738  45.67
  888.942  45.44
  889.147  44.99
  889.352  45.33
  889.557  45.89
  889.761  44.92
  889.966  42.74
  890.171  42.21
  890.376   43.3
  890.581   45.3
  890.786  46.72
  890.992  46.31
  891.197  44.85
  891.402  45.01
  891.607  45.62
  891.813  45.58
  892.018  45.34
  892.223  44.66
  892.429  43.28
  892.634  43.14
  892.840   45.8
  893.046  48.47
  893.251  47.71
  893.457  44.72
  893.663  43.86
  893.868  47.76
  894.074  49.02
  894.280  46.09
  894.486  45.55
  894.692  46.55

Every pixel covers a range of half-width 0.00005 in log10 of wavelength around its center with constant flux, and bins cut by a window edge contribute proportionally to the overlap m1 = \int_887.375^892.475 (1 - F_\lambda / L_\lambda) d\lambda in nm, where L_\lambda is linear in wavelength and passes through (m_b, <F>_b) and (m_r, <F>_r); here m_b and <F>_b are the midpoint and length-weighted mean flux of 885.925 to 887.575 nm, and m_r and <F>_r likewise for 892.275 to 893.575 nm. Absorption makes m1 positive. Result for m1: 0.06 nm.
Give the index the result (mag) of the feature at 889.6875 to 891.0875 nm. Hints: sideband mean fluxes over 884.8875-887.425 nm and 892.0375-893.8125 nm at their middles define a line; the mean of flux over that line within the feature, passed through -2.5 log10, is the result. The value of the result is 0.029 mag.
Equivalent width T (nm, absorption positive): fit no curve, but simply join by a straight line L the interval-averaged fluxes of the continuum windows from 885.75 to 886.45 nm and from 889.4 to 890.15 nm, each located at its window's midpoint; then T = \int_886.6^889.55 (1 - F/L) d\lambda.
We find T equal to -0.15 nm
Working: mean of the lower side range 45.1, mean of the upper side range 44.4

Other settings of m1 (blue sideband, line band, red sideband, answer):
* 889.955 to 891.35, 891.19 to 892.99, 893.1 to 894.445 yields 0.02 nm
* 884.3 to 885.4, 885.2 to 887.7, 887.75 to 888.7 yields 0.06 nm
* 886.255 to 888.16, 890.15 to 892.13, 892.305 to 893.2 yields 0.03 nm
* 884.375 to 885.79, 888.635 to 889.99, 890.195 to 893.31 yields 0.02 nm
